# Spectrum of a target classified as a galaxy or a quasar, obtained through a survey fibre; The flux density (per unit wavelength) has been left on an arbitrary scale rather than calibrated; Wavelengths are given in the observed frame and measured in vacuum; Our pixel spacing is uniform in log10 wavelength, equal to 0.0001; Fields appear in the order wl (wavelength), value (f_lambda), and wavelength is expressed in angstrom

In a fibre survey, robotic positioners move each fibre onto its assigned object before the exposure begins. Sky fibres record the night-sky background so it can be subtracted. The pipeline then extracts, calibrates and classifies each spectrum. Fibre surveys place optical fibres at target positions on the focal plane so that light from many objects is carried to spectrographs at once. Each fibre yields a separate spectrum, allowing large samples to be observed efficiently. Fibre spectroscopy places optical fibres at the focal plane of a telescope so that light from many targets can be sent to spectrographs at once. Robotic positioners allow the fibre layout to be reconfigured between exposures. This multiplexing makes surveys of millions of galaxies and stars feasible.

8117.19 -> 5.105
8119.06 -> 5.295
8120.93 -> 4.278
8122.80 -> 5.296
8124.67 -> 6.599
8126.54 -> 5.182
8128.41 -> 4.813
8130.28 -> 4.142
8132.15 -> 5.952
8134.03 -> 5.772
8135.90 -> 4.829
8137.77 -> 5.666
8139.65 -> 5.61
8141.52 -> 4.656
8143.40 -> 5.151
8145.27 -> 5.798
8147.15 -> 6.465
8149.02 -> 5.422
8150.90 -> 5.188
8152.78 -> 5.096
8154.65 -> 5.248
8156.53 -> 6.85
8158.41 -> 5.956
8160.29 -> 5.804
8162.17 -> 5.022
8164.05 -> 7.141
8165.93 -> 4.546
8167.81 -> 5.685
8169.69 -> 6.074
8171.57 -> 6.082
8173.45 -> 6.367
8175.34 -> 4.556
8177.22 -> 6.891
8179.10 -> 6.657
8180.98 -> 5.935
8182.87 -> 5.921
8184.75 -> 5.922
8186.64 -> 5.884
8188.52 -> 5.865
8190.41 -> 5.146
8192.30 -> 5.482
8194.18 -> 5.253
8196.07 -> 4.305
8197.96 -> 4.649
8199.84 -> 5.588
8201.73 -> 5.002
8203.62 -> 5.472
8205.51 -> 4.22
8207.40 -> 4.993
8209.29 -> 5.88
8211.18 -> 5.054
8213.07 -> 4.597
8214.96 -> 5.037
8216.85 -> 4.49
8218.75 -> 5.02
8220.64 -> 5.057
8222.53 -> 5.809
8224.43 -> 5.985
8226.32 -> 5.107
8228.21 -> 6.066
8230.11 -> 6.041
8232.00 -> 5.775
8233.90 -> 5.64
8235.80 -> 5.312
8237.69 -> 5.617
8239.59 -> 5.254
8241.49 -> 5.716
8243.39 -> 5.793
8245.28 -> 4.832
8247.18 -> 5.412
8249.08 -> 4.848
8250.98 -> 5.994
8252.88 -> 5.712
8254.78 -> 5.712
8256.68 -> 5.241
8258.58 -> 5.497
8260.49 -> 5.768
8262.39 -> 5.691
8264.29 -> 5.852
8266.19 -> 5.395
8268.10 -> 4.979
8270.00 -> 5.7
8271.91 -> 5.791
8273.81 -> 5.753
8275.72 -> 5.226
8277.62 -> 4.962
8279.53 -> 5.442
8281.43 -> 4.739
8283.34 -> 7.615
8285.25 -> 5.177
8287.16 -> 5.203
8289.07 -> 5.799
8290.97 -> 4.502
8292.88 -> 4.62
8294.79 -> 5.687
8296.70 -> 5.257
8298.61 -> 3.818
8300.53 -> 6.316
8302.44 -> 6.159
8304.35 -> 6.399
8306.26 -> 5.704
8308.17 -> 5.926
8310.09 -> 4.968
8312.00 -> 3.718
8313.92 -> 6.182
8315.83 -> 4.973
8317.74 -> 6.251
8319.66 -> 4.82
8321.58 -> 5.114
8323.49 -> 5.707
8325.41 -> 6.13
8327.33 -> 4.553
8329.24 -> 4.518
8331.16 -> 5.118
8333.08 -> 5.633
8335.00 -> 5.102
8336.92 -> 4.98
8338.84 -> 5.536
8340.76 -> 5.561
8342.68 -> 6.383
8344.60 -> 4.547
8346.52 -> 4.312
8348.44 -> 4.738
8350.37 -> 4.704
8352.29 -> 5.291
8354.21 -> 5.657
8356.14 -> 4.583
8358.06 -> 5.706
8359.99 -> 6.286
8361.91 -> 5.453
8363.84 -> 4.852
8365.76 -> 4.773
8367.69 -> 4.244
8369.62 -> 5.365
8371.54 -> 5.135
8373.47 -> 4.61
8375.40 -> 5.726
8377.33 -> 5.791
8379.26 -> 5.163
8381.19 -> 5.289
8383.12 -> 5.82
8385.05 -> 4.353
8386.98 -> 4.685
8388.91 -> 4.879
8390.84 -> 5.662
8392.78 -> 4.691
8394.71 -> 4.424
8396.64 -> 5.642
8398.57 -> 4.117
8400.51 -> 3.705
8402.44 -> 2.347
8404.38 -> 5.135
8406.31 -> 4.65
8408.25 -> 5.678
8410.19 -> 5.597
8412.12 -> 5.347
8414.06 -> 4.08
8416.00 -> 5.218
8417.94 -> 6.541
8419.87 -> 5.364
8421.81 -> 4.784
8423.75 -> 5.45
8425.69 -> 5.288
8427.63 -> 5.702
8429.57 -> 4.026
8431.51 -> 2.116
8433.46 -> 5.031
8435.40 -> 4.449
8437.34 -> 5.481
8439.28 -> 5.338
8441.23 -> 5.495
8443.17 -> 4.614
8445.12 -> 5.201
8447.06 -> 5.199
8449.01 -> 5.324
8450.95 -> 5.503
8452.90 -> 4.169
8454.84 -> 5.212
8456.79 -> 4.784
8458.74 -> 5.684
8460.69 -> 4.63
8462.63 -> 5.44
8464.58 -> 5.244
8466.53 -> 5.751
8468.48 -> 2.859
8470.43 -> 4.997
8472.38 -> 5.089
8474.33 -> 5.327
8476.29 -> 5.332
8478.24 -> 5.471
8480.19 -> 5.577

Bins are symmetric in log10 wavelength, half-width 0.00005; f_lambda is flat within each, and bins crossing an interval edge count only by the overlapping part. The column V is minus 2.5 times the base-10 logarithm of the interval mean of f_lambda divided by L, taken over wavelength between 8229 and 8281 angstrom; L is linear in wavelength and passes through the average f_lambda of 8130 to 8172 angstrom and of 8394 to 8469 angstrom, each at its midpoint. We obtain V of -0.04 mag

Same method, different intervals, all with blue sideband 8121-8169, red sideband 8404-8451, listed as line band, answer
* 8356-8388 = -0.008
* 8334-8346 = -0.025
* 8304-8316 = -0.031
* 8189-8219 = 0.079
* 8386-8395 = 0.046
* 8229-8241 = -0.051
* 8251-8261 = -0.058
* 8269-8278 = -0.045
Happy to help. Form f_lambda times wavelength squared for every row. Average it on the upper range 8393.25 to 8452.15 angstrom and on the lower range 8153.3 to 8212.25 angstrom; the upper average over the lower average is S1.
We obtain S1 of 0.9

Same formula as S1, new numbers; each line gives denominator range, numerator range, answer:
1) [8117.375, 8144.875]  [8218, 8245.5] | 1.09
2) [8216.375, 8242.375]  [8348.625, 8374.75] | 0.96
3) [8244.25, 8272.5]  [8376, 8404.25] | 0.90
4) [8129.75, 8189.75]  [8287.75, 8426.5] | 0.95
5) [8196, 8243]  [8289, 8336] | 1.03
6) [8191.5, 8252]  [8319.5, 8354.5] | 1.01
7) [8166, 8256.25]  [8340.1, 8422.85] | 0.96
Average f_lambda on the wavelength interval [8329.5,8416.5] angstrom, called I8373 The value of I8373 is 5.03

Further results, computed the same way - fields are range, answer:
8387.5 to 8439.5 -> 4.83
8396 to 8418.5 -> 4.79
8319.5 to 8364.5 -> 5.23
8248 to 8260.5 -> 5.52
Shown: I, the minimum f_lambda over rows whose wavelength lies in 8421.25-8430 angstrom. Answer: 4.026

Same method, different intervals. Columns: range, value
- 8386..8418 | 2.347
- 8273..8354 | 3.718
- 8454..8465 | 4.63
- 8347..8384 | 4.244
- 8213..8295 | 4.49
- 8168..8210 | 4.22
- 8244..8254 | 4.832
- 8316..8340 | 4.518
